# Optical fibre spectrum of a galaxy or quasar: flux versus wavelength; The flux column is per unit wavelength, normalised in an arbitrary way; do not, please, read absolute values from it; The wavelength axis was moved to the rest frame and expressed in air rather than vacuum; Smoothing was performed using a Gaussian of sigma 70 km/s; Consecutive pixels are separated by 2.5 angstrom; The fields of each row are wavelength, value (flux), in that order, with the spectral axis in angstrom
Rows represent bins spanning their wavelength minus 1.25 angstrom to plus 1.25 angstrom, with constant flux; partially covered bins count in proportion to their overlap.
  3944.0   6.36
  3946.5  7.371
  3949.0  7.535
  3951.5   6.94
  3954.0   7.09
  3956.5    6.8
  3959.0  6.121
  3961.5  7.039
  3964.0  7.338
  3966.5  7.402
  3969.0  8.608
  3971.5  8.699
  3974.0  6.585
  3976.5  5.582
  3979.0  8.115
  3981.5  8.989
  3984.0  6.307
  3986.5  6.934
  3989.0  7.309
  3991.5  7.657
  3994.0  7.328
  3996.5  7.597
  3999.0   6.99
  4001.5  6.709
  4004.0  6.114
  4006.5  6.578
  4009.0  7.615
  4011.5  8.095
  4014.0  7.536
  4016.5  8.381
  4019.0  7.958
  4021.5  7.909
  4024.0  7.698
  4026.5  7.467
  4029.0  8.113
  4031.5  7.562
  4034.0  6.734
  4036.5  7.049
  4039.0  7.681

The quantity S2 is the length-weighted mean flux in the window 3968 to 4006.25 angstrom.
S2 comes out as 7.27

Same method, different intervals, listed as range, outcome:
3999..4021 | 7.37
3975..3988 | 7.18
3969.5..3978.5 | 7.19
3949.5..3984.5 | 7.28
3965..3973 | 8.16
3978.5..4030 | 7.48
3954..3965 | 6.84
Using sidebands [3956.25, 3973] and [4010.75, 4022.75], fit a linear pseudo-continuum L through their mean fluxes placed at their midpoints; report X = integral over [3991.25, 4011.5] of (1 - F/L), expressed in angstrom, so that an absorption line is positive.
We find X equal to 1.8 angstrom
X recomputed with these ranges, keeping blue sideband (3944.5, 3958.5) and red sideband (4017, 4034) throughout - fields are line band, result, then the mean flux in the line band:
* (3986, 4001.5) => 0.3 angstrom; 7.27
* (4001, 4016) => 0.8 angstrom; 7.19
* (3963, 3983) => -1.1 angstrom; 7.65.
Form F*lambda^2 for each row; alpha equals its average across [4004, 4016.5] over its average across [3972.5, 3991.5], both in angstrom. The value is 1.0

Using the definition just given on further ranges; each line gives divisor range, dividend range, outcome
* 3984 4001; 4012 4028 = 1.10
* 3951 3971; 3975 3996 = 1.02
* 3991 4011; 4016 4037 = 1.09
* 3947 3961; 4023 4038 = 1.12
